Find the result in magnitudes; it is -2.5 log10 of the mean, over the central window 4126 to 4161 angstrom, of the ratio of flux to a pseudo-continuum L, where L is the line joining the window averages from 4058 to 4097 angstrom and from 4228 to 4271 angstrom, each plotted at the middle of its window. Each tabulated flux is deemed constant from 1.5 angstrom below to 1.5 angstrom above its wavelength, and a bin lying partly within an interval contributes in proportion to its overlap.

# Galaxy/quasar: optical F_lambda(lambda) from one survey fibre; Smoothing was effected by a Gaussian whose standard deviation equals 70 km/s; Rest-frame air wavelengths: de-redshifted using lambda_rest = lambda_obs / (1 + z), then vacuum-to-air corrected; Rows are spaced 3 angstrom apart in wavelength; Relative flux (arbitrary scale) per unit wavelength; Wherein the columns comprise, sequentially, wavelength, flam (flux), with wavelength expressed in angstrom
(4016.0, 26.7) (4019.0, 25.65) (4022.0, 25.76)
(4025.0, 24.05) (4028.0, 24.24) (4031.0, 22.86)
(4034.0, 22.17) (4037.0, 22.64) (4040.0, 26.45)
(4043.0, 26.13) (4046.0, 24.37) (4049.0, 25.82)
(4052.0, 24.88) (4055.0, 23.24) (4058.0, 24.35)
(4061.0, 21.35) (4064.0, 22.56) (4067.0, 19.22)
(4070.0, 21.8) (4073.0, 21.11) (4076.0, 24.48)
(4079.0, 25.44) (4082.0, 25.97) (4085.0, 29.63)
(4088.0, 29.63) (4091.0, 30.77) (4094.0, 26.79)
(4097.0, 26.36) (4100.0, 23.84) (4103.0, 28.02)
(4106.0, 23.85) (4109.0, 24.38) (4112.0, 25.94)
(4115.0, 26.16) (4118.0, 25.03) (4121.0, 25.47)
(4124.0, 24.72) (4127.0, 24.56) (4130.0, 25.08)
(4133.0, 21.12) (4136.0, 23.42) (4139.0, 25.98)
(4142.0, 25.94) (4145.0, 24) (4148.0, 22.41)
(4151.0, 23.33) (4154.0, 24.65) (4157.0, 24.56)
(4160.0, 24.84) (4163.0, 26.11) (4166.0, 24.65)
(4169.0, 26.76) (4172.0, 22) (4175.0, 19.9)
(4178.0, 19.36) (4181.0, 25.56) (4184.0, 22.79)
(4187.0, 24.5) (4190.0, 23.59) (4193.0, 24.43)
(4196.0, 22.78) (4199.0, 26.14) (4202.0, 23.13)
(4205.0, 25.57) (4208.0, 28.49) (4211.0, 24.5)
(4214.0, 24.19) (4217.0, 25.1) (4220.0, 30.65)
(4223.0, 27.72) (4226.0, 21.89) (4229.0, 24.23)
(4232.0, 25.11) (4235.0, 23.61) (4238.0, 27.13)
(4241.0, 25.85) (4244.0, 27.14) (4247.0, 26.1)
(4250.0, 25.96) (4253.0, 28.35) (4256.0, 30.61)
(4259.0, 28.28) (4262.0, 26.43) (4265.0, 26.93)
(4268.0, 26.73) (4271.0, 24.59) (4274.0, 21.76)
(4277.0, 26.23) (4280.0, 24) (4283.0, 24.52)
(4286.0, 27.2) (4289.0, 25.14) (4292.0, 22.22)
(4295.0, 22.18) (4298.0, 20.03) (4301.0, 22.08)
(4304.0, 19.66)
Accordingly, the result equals 0.062 mag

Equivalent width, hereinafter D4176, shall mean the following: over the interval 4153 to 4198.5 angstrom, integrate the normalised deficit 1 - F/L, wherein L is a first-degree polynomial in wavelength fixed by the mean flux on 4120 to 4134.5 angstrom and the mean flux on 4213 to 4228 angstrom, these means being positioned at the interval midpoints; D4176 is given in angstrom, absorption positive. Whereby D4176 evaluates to 2.3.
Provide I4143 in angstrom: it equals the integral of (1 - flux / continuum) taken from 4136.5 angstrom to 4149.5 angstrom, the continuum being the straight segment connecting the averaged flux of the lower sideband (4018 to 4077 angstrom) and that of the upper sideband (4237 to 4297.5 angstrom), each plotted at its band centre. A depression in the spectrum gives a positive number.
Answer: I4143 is 0.03 angstrom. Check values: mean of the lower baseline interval 23.6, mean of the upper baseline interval 25.8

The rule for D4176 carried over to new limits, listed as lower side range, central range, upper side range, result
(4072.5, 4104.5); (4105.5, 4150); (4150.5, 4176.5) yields 1.4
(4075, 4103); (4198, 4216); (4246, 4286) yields 0.8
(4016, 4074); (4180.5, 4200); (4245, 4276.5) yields 1.1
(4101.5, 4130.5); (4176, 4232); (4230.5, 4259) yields 3.5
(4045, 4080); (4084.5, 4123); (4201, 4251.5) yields -4.4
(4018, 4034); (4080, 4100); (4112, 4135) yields -2.7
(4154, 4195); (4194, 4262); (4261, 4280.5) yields -3.9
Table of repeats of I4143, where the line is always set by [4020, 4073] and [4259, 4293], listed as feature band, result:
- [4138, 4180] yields 0.88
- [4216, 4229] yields -0.67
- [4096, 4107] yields -0.72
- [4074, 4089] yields -1.83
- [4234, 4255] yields -1.21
